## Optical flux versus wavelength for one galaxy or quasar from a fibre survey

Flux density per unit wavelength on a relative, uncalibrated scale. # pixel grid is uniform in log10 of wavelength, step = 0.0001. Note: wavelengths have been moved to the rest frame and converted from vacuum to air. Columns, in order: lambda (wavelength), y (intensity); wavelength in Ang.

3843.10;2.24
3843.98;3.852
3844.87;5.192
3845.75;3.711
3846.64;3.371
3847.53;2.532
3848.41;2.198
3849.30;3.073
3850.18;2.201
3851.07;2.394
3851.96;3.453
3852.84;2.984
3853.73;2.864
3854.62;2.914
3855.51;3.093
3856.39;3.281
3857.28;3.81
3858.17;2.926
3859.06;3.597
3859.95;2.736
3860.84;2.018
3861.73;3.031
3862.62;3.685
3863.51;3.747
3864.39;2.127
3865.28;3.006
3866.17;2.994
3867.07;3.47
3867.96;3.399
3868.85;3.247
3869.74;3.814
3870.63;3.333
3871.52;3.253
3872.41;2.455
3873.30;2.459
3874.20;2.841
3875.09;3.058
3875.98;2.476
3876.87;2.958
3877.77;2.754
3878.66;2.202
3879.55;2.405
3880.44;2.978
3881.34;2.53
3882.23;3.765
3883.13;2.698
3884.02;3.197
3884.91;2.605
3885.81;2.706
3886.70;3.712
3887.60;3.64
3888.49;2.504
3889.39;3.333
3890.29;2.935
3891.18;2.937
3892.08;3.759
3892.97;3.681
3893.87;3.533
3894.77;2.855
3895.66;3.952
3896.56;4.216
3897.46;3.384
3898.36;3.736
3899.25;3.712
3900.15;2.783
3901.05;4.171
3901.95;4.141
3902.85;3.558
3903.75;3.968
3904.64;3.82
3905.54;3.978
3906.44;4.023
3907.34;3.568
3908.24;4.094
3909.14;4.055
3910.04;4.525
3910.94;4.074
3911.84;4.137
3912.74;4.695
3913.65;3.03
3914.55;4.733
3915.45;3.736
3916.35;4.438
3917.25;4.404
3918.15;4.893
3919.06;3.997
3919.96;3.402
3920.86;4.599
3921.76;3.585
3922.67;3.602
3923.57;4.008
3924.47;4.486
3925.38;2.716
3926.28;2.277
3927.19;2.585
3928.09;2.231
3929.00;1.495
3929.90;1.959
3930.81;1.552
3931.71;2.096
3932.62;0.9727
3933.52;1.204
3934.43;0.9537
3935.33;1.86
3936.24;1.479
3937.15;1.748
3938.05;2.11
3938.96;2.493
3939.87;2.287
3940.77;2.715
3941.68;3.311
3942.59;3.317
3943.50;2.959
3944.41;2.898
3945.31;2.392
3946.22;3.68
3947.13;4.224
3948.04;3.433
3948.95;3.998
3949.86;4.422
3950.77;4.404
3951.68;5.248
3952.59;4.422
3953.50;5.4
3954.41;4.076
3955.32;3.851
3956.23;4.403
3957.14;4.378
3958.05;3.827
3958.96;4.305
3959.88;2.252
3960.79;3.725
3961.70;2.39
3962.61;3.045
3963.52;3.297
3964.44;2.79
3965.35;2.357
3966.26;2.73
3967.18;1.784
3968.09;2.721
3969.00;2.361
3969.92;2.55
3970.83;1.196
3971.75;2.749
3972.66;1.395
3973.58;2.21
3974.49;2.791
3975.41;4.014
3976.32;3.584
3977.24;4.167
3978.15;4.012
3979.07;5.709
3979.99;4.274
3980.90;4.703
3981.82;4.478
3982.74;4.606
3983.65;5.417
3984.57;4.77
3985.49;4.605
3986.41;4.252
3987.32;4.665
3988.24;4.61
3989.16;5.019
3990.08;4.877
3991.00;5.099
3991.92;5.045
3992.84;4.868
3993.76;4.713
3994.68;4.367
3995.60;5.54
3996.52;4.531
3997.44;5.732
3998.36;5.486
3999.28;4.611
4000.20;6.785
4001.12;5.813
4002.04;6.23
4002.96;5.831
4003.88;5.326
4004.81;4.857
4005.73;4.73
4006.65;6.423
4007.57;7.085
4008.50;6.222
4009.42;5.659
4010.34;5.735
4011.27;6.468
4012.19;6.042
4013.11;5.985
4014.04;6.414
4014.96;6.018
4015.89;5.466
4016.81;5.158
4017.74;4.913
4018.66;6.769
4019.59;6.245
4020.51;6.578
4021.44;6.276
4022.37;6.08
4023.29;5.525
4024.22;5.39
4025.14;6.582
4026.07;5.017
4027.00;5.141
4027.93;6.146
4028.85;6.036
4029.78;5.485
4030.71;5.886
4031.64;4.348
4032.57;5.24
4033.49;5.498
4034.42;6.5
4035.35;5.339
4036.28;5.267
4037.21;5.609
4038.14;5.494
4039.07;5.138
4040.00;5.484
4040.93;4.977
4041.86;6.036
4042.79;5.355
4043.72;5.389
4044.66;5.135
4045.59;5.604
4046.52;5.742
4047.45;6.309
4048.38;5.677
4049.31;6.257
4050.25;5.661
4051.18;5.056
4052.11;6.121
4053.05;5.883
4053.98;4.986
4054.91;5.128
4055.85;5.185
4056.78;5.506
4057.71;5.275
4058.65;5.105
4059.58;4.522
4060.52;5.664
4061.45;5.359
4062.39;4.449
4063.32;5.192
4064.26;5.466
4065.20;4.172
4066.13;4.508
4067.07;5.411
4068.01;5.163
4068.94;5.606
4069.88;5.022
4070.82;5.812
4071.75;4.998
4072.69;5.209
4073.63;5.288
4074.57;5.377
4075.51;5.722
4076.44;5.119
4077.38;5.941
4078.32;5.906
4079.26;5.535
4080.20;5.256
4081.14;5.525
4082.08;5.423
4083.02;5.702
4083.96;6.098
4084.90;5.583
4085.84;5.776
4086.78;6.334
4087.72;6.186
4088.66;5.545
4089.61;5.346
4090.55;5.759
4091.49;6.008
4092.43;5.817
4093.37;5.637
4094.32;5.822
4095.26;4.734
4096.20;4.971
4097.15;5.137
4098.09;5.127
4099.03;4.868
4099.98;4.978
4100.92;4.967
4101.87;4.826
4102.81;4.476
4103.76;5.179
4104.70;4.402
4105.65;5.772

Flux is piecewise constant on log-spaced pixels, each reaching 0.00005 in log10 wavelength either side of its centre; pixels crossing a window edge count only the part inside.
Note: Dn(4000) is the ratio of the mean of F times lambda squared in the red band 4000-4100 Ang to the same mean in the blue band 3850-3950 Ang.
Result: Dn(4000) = 1.89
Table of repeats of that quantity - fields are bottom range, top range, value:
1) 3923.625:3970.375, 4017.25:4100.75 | 1.97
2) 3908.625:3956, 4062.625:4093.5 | 1.79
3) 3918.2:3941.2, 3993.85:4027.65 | 2.36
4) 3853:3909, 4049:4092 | 1.85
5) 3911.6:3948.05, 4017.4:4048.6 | 2.00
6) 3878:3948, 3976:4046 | 1.77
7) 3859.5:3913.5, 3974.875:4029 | 1.71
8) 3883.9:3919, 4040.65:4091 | 1.59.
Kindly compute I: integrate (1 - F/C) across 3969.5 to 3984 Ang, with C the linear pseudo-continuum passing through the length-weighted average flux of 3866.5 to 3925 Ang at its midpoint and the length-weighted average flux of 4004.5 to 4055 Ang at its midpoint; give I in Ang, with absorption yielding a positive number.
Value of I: 3.8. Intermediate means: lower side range 3.52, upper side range 5.71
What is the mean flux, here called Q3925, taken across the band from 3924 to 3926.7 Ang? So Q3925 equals 3.18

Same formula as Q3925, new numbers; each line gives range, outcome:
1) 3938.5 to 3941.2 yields 2.5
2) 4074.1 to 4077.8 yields 5.54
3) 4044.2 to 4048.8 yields 5.7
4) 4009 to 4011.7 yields 5.95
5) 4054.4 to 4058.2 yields 5.27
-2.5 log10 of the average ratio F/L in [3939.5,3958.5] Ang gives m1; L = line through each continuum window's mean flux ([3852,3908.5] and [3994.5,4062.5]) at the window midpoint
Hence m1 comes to 0.15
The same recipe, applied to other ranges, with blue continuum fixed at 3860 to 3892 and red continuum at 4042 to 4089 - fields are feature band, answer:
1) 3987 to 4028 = -0.190 mag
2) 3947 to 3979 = 0.201 mag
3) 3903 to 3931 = -0.046 mag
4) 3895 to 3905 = -0.140 mag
